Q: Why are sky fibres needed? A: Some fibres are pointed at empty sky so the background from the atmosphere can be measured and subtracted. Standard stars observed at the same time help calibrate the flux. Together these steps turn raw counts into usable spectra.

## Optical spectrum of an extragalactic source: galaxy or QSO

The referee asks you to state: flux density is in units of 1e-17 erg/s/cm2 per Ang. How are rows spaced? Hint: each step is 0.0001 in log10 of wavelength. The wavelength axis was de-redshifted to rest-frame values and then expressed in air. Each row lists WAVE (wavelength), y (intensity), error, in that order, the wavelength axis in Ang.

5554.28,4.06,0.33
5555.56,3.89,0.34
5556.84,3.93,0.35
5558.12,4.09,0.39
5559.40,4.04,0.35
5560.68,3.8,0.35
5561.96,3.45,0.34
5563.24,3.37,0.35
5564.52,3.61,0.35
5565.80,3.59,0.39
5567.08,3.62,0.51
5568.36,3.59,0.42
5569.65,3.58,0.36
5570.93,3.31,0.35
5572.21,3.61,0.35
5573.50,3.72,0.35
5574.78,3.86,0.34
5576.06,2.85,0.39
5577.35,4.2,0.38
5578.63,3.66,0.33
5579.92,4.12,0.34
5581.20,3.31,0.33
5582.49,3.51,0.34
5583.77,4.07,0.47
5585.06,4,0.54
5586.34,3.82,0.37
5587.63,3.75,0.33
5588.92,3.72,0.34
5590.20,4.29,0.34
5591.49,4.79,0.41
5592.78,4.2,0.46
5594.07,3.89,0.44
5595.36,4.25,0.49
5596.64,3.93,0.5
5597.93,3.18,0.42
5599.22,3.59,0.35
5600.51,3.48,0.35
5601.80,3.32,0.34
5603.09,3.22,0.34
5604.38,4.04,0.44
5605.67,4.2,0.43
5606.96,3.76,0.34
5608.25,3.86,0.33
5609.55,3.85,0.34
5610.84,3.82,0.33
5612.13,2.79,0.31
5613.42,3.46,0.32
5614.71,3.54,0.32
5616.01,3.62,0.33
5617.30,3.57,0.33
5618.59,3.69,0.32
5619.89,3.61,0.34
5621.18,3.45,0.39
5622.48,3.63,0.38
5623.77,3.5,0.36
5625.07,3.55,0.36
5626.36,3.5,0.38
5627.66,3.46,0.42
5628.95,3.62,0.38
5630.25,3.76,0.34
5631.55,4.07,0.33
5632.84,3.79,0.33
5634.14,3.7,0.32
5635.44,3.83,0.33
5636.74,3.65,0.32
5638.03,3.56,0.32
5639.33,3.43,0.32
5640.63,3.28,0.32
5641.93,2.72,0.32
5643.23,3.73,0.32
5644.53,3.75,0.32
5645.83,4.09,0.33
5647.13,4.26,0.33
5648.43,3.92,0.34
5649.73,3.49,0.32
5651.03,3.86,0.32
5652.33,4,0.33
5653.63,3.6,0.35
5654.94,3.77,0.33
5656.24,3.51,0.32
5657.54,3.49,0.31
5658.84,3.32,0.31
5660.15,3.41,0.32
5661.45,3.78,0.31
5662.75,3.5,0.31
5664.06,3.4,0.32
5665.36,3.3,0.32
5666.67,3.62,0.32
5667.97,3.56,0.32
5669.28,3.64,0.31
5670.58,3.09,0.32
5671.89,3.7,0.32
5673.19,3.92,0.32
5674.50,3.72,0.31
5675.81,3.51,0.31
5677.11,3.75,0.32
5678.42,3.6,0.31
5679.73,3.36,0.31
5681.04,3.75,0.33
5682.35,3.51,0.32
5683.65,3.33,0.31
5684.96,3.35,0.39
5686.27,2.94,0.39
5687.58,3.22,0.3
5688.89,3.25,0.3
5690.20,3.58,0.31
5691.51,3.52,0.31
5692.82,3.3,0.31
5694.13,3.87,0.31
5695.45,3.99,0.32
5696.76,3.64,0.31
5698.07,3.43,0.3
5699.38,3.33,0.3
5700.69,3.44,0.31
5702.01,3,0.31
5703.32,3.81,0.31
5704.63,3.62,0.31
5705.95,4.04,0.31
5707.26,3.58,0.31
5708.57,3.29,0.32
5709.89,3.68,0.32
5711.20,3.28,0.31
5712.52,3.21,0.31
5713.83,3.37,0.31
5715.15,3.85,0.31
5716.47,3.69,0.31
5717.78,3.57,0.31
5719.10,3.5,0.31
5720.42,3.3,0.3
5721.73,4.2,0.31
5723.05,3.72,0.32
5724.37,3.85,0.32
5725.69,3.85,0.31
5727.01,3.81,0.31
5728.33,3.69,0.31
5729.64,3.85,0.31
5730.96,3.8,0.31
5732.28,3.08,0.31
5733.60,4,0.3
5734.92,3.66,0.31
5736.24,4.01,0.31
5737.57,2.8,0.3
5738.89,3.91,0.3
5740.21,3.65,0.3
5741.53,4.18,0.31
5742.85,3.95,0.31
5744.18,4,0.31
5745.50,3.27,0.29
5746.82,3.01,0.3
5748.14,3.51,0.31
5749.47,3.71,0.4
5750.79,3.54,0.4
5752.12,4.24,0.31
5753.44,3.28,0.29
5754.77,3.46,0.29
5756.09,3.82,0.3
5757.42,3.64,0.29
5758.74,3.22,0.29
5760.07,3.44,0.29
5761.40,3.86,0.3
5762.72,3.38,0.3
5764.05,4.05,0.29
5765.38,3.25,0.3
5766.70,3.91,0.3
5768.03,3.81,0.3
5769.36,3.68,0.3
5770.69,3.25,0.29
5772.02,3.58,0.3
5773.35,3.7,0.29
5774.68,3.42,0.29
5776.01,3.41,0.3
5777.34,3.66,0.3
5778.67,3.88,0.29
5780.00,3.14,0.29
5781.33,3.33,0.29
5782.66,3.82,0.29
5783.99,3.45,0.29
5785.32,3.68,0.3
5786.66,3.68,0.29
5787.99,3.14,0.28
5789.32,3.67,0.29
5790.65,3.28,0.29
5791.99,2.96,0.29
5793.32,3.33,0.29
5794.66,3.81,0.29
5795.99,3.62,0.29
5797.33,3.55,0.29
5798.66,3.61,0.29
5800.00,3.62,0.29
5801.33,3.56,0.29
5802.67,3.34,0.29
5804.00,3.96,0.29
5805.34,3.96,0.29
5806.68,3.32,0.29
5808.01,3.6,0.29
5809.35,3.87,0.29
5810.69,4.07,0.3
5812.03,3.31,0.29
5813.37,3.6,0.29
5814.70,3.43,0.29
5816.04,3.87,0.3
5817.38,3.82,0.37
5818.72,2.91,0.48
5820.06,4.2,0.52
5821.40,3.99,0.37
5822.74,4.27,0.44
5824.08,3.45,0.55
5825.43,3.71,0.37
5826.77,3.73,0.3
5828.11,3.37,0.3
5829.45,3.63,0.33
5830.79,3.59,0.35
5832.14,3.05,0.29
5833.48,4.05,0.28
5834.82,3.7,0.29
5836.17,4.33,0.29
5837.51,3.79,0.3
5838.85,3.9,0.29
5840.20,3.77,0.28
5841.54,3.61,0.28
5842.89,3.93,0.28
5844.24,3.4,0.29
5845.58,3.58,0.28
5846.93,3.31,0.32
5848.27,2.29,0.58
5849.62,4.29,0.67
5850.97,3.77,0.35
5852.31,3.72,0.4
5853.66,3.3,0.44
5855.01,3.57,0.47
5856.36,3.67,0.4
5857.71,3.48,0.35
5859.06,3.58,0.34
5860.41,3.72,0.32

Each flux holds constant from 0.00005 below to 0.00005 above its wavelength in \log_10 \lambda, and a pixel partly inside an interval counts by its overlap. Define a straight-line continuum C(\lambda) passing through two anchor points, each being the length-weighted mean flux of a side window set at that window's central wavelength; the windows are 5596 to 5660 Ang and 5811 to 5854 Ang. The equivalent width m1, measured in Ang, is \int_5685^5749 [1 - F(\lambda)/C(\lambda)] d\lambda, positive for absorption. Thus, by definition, 1.0 Ang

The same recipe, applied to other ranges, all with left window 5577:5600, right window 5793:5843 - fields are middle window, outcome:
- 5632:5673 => 2.46 Ang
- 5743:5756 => 0.58 Ang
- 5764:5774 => 0.28 Ang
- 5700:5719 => 1.30 Ang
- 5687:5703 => 1.39 Ang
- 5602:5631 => 1.97 Ang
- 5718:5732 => 0.16 Ang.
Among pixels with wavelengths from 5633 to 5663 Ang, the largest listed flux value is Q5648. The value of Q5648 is 4.26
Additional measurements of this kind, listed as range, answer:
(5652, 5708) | 4.04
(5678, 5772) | 4.24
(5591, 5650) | 4.79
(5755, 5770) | 4.05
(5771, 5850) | 4.33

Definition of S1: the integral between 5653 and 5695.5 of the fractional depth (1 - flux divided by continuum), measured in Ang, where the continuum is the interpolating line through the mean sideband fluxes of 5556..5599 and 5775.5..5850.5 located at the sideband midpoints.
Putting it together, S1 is 2.3 Ang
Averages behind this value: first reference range 3.78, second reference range 3.61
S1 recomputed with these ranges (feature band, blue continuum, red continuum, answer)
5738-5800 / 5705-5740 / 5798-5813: 1.16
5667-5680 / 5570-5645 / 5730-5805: 0.17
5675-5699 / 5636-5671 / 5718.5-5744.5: 1.03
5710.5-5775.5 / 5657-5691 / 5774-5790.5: -2.27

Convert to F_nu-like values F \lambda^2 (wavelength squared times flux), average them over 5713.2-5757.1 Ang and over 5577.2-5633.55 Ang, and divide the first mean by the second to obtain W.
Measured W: 1.03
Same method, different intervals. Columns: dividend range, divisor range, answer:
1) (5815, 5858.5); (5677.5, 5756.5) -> 1.06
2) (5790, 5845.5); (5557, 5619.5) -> 1.06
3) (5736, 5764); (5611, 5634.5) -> 1.06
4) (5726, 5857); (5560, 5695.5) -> 1.05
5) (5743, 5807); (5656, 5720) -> 1.05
